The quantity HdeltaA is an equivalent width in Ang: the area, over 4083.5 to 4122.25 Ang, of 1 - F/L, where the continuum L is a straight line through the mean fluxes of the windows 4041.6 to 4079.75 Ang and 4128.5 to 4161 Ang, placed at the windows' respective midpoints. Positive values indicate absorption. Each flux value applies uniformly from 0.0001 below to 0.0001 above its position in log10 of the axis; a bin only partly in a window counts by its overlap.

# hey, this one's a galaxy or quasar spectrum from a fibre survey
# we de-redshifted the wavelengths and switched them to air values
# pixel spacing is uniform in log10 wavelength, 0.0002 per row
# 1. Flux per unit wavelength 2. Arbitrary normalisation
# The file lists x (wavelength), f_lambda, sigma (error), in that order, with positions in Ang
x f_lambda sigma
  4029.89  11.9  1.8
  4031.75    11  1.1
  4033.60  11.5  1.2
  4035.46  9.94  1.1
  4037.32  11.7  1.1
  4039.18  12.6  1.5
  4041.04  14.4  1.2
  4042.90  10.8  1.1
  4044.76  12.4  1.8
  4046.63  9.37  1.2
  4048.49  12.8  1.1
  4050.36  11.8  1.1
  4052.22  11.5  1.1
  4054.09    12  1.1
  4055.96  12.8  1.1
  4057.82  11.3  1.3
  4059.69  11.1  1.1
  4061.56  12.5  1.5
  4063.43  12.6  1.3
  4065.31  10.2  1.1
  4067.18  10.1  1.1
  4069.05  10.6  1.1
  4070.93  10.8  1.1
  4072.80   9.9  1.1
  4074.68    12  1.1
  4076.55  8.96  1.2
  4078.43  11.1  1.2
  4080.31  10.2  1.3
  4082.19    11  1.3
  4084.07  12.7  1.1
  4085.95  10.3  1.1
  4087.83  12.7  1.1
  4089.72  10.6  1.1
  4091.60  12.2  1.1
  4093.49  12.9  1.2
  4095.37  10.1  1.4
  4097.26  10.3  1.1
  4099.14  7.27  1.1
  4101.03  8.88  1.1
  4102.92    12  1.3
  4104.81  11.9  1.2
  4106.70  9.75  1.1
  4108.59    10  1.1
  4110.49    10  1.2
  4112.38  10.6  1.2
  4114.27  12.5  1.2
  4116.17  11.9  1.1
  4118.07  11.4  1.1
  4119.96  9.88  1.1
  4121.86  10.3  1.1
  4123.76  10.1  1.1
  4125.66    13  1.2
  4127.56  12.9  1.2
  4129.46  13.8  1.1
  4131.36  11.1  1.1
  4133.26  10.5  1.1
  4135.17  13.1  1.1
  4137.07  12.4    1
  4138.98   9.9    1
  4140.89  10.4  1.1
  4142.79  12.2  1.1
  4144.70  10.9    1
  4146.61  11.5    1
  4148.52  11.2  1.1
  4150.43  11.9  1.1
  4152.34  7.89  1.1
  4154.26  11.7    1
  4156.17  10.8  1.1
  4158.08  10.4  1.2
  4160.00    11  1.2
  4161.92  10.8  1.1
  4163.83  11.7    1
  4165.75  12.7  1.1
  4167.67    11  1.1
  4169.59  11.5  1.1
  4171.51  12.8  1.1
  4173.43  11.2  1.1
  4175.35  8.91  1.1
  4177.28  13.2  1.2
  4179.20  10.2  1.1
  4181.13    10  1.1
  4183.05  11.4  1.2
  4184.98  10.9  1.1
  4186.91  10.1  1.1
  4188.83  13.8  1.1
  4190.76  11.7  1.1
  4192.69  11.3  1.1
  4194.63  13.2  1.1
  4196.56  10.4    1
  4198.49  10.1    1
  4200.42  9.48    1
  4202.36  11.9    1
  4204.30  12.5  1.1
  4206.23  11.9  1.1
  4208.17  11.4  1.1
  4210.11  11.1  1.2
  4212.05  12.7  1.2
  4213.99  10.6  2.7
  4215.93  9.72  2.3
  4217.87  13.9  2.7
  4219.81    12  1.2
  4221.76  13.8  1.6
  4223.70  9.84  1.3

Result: 1.3 Ang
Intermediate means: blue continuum 11.3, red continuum 11.2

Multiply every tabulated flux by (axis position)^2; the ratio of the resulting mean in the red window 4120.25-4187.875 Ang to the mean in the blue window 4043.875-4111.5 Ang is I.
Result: 1.06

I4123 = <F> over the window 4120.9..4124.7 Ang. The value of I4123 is 10.2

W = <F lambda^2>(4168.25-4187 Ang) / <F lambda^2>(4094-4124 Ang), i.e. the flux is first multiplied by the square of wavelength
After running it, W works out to 1.1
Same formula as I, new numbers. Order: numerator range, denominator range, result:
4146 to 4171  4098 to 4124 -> 1.09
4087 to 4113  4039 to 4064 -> 0.91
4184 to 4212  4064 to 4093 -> 1.11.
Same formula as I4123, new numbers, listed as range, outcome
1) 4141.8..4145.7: 11.6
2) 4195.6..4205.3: 10.9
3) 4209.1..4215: 11.5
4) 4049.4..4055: 11.8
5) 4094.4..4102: 9.17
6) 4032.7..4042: 12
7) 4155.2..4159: 10.6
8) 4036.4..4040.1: 12.1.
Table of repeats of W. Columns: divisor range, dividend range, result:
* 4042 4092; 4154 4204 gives 1.05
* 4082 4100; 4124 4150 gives 1.09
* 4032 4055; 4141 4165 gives 0.99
